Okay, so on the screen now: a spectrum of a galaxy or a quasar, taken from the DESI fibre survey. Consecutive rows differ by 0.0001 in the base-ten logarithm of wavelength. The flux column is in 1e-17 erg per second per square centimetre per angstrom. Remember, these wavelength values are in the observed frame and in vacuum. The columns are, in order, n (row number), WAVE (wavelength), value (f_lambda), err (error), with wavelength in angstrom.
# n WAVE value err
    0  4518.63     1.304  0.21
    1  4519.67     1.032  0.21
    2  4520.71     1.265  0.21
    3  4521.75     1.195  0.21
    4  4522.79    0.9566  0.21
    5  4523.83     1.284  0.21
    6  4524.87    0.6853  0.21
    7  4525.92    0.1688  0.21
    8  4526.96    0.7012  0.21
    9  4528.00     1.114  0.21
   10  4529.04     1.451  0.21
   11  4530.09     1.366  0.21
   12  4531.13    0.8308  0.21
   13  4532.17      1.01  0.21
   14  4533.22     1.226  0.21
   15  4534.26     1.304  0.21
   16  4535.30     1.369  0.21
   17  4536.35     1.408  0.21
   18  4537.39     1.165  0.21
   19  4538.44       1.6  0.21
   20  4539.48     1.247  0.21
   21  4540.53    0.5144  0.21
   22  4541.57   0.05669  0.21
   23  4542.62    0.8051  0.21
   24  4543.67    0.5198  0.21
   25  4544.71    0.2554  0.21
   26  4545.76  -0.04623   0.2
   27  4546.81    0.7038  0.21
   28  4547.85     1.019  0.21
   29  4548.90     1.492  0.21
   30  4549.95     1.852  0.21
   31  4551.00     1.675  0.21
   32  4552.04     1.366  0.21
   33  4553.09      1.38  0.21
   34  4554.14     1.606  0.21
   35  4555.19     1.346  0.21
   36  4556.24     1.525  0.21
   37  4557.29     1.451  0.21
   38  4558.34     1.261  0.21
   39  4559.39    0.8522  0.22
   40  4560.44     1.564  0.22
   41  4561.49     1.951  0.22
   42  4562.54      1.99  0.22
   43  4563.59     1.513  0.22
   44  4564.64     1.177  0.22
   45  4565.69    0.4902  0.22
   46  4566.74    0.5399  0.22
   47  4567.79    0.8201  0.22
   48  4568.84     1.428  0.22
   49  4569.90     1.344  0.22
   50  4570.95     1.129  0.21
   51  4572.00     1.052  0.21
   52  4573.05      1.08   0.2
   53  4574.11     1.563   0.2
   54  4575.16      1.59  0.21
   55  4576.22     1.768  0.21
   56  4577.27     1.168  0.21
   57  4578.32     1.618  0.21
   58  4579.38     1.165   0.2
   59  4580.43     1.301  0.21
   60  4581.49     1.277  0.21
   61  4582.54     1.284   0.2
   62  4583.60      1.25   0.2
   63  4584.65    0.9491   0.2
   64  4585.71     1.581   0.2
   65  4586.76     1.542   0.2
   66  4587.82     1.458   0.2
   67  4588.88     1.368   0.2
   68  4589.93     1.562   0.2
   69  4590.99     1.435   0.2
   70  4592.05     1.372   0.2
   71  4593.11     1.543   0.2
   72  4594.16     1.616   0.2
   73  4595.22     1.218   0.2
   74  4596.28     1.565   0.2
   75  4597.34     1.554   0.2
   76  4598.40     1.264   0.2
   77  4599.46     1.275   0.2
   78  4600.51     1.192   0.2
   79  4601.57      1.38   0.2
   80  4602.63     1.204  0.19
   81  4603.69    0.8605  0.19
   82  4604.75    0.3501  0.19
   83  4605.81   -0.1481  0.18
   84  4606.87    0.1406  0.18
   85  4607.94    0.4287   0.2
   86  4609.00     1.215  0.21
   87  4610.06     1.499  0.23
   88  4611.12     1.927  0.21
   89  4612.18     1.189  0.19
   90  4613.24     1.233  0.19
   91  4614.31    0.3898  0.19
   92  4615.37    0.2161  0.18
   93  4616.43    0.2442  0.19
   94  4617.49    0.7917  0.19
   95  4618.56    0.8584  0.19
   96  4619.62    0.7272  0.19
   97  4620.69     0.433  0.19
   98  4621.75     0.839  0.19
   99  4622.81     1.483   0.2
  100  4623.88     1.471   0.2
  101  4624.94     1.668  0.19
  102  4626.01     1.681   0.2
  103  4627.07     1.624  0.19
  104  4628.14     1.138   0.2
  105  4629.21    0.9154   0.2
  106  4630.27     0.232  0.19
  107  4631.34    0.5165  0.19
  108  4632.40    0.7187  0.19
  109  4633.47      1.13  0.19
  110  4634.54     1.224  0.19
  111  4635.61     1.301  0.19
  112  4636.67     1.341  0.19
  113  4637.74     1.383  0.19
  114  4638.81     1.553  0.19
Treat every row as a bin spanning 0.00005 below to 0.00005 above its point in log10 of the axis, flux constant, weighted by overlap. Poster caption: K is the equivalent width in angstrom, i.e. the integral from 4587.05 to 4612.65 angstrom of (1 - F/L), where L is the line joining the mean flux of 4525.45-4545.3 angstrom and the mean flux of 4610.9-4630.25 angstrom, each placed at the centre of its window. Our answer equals -5.0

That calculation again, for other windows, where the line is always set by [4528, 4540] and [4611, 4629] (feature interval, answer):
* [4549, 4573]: -2.75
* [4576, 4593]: -3.79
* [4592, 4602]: -2.79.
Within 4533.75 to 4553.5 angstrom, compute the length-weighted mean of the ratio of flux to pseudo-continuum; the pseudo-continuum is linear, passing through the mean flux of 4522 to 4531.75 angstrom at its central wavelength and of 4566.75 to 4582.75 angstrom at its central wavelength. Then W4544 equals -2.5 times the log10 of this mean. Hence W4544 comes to 0.04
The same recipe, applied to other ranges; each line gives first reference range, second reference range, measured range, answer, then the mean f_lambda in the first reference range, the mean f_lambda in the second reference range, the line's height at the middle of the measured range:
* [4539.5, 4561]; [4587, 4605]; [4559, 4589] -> -0.092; 1.07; 1.33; 1.2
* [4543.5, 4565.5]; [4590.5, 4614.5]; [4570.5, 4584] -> -0.113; 1.26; 1.13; 1.2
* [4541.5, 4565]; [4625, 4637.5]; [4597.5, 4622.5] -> 0.295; 1.21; 1.1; 1.13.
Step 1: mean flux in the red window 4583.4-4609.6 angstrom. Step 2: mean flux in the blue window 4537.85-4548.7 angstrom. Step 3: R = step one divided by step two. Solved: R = 1.68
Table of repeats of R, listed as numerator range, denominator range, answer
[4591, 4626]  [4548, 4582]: 0.78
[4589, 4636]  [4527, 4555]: 0.98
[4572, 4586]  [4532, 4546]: 1.48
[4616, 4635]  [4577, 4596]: 0.72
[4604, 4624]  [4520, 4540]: 0.70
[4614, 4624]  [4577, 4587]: 0.55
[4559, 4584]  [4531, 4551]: 1.31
